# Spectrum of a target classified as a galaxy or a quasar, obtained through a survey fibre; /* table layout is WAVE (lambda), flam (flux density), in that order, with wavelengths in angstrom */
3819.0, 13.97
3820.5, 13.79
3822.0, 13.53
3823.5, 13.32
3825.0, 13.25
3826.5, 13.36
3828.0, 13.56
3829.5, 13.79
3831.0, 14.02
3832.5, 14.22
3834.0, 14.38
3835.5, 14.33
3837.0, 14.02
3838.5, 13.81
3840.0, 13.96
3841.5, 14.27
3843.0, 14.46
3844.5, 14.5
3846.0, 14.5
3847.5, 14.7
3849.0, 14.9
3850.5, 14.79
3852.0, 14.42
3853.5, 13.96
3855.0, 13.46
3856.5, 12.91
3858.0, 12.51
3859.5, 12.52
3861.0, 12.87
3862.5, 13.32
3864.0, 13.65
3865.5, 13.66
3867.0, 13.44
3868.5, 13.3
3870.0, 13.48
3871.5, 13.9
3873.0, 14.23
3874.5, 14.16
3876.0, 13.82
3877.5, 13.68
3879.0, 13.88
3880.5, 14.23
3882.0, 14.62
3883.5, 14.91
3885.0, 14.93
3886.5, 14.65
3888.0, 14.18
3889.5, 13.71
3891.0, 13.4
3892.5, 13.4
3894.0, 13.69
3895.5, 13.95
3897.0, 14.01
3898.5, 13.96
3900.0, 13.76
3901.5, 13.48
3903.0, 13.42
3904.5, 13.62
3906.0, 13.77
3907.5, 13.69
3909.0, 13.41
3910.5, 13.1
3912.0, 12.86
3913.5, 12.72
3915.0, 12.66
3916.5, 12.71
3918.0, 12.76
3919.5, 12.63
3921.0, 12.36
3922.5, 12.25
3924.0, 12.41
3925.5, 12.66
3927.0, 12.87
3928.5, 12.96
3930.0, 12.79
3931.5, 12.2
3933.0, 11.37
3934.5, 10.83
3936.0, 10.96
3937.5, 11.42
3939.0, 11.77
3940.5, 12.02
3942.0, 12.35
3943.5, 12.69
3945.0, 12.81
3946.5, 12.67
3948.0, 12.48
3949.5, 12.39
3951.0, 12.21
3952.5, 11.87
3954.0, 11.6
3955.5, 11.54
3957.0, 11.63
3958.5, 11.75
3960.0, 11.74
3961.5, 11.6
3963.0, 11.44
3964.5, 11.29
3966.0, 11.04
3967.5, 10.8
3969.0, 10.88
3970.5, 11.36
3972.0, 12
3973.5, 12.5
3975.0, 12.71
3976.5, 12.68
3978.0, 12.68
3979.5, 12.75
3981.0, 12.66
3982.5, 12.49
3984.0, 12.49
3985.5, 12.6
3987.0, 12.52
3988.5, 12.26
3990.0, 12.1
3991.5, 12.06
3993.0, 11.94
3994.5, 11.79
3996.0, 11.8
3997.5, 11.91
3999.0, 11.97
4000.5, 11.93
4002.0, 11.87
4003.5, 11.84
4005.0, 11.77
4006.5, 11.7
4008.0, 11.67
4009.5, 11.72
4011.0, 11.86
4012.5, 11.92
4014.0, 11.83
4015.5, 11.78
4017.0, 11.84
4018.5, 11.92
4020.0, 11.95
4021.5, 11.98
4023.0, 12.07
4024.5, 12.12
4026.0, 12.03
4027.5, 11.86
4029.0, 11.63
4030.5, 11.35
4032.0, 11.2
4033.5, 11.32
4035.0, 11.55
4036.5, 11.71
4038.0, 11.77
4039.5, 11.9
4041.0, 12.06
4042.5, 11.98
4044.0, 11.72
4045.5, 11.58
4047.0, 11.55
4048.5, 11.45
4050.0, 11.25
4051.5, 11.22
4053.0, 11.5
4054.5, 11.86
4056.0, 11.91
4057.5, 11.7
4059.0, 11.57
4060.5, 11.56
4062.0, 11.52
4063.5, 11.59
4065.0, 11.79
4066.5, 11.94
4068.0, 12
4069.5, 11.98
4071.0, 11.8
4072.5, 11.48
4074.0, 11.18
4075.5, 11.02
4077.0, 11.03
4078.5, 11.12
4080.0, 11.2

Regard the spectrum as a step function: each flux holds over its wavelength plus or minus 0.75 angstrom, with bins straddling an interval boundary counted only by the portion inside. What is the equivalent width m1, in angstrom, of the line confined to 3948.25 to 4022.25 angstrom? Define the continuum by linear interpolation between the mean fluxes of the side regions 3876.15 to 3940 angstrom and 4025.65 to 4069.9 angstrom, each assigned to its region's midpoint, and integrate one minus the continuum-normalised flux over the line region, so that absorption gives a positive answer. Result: 2.4 angstrom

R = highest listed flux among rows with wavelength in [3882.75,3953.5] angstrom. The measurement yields 14.93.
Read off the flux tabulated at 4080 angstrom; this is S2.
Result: 11.2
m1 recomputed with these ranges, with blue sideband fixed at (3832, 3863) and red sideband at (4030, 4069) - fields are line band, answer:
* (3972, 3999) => 0.1 angstrom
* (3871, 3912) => -1.4 angstrom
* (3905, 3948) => 1.8 angstrom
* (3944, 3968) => 1.7 angstrom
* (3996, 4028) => 0.5 angstrom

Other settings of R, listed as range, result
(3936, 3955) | 12.81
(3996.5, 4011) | 11.97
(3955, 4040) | 12.75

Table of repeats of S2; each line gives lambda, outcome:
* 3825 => 13.25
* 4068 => 12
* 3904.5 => 13.62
